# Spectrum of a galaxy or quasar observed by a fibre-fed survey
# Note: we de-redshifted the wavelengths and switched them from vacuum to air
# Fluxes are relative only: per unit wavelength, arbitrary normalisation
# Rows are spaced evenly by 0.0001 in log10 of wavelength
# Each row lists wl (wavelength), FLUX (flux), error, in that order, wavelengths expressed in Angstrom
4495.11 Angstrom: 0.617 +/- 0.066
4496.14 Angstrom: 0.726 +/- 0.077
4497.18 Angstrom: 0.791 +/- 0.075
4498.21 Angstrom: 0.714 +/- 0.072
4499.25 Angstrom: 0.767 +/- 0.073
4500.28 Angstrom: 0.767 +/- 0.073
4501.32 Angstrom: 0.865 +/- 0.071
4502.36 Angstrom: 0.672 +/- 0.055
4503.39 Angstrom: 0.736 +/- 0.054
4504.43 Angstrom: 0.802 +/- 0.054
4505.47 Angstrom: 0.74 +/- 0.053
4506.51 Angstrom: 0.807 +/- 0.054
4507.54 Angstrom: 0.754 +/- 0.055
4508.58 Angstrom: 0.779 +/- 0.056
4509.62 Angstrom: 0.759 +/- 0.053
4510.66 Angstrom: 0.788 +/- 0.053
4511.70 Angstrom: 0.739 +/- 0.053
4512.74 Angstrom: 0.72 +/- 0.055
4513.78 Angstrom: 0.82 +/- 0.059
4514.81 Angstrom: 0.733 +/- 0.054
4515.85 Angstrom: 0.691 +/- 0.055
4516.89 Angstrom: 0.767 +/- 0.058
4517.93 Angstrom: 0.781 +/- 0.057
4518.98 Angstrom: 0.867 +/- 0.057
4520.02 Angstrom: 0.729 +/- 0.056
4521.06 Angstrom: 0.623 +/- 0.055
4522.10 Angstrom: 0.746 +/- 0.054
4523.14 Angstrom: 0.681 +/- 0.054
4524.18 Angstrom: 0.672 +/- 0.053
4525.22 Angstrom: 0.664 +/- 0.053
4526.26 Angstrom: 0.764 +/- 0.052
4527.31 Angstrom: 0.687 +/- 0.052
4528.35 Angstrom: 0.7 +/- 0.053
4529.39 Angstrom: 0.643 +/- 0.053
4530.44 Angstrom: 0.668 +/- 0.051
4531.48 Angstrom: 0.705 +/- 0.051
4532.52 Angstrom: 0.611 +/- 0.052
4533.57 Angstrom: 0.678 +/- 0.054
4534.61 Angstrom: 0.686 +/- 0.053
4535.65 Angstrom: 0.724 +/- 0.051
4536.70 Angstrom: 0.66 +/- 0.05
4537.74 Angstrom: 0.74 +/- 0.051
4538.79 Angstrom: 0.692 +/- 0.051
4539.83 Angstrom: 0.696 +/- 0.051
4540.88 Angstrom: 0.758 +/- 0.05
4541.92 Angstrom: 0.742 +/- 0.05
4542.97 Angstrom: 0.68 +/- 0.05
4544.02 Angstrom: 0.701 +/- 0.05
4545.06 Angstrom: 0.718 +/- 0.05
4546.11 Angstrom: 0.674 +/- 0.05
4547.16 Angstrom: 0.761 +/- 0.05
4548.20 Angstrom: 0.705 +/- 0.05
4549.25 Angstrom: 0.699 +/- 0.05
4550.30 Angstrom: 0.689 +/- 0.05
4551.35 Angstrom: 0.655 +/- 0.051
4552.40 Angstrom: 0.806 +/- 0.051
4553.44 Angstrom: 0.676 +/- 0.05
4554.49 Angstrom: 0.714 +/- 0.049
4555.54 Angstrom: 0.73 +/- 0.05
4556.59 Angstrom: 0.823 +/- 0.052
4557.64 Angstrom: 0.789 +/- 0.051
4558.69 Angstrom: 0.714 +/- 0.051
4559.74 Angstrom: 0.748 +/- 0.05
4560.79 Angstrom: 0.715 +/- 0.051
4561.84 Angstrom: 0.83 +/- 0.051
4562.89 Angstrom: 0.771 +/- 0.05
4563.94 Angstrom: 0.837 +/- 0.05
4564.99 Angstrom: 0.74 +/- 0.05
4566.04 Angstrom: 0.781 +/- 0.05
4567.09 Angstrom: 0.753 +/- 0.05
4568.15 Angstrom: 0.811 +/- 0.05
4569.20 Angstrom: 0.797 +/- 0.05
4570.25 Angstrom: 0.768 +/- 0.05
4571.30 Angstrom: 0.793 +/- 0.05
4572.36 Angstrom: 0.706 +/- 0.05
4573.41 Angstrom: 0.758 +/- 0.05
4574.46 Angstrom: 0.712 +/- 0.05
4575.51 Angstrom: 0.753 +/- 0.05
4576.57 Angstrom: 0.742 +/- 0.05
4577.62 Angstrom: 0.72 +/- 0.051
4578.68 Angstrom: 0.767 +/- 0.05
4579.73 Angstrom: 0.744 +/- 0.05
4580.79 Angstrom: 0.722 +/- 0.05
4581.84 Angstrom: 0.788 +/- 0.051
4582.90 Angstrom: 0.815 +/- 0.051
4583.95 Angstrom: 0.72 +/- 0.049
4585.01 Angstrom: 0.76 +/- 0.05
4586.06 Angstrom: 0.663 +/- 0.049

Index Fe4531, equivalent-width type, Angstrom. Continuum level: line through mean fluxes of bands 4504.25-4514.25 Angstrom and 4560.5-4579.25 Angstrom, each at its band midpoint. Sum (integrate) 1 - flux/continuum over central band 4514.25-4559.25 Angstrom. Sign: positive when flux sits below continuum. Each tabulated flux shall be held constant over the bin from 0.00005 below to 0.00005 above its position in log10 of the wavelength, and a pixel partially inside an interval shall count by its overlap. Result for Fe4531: 3.2 Angstrom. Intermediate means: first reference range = 0.769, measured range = 0.713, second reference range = 0.765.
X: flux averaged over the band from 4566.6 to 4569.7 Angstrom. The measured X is 0.786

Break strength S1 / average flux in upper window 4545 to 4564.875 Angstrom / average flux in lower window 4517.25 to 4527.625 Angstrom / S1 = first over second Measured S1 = 1.02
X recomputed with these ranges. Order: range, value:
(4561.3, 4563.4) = 0.8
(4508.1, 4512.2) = 0.765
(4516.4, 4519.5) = 0.803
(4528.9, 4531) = 0.656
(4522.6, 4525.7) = 0.674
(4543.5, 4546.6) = 0.699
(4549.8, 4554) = 0.707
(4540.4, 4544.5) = 0.72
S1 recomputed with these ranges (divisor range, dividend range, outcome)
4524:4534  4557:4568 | 1.13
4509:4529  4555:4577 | 1.04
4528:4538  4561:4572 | 1.15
